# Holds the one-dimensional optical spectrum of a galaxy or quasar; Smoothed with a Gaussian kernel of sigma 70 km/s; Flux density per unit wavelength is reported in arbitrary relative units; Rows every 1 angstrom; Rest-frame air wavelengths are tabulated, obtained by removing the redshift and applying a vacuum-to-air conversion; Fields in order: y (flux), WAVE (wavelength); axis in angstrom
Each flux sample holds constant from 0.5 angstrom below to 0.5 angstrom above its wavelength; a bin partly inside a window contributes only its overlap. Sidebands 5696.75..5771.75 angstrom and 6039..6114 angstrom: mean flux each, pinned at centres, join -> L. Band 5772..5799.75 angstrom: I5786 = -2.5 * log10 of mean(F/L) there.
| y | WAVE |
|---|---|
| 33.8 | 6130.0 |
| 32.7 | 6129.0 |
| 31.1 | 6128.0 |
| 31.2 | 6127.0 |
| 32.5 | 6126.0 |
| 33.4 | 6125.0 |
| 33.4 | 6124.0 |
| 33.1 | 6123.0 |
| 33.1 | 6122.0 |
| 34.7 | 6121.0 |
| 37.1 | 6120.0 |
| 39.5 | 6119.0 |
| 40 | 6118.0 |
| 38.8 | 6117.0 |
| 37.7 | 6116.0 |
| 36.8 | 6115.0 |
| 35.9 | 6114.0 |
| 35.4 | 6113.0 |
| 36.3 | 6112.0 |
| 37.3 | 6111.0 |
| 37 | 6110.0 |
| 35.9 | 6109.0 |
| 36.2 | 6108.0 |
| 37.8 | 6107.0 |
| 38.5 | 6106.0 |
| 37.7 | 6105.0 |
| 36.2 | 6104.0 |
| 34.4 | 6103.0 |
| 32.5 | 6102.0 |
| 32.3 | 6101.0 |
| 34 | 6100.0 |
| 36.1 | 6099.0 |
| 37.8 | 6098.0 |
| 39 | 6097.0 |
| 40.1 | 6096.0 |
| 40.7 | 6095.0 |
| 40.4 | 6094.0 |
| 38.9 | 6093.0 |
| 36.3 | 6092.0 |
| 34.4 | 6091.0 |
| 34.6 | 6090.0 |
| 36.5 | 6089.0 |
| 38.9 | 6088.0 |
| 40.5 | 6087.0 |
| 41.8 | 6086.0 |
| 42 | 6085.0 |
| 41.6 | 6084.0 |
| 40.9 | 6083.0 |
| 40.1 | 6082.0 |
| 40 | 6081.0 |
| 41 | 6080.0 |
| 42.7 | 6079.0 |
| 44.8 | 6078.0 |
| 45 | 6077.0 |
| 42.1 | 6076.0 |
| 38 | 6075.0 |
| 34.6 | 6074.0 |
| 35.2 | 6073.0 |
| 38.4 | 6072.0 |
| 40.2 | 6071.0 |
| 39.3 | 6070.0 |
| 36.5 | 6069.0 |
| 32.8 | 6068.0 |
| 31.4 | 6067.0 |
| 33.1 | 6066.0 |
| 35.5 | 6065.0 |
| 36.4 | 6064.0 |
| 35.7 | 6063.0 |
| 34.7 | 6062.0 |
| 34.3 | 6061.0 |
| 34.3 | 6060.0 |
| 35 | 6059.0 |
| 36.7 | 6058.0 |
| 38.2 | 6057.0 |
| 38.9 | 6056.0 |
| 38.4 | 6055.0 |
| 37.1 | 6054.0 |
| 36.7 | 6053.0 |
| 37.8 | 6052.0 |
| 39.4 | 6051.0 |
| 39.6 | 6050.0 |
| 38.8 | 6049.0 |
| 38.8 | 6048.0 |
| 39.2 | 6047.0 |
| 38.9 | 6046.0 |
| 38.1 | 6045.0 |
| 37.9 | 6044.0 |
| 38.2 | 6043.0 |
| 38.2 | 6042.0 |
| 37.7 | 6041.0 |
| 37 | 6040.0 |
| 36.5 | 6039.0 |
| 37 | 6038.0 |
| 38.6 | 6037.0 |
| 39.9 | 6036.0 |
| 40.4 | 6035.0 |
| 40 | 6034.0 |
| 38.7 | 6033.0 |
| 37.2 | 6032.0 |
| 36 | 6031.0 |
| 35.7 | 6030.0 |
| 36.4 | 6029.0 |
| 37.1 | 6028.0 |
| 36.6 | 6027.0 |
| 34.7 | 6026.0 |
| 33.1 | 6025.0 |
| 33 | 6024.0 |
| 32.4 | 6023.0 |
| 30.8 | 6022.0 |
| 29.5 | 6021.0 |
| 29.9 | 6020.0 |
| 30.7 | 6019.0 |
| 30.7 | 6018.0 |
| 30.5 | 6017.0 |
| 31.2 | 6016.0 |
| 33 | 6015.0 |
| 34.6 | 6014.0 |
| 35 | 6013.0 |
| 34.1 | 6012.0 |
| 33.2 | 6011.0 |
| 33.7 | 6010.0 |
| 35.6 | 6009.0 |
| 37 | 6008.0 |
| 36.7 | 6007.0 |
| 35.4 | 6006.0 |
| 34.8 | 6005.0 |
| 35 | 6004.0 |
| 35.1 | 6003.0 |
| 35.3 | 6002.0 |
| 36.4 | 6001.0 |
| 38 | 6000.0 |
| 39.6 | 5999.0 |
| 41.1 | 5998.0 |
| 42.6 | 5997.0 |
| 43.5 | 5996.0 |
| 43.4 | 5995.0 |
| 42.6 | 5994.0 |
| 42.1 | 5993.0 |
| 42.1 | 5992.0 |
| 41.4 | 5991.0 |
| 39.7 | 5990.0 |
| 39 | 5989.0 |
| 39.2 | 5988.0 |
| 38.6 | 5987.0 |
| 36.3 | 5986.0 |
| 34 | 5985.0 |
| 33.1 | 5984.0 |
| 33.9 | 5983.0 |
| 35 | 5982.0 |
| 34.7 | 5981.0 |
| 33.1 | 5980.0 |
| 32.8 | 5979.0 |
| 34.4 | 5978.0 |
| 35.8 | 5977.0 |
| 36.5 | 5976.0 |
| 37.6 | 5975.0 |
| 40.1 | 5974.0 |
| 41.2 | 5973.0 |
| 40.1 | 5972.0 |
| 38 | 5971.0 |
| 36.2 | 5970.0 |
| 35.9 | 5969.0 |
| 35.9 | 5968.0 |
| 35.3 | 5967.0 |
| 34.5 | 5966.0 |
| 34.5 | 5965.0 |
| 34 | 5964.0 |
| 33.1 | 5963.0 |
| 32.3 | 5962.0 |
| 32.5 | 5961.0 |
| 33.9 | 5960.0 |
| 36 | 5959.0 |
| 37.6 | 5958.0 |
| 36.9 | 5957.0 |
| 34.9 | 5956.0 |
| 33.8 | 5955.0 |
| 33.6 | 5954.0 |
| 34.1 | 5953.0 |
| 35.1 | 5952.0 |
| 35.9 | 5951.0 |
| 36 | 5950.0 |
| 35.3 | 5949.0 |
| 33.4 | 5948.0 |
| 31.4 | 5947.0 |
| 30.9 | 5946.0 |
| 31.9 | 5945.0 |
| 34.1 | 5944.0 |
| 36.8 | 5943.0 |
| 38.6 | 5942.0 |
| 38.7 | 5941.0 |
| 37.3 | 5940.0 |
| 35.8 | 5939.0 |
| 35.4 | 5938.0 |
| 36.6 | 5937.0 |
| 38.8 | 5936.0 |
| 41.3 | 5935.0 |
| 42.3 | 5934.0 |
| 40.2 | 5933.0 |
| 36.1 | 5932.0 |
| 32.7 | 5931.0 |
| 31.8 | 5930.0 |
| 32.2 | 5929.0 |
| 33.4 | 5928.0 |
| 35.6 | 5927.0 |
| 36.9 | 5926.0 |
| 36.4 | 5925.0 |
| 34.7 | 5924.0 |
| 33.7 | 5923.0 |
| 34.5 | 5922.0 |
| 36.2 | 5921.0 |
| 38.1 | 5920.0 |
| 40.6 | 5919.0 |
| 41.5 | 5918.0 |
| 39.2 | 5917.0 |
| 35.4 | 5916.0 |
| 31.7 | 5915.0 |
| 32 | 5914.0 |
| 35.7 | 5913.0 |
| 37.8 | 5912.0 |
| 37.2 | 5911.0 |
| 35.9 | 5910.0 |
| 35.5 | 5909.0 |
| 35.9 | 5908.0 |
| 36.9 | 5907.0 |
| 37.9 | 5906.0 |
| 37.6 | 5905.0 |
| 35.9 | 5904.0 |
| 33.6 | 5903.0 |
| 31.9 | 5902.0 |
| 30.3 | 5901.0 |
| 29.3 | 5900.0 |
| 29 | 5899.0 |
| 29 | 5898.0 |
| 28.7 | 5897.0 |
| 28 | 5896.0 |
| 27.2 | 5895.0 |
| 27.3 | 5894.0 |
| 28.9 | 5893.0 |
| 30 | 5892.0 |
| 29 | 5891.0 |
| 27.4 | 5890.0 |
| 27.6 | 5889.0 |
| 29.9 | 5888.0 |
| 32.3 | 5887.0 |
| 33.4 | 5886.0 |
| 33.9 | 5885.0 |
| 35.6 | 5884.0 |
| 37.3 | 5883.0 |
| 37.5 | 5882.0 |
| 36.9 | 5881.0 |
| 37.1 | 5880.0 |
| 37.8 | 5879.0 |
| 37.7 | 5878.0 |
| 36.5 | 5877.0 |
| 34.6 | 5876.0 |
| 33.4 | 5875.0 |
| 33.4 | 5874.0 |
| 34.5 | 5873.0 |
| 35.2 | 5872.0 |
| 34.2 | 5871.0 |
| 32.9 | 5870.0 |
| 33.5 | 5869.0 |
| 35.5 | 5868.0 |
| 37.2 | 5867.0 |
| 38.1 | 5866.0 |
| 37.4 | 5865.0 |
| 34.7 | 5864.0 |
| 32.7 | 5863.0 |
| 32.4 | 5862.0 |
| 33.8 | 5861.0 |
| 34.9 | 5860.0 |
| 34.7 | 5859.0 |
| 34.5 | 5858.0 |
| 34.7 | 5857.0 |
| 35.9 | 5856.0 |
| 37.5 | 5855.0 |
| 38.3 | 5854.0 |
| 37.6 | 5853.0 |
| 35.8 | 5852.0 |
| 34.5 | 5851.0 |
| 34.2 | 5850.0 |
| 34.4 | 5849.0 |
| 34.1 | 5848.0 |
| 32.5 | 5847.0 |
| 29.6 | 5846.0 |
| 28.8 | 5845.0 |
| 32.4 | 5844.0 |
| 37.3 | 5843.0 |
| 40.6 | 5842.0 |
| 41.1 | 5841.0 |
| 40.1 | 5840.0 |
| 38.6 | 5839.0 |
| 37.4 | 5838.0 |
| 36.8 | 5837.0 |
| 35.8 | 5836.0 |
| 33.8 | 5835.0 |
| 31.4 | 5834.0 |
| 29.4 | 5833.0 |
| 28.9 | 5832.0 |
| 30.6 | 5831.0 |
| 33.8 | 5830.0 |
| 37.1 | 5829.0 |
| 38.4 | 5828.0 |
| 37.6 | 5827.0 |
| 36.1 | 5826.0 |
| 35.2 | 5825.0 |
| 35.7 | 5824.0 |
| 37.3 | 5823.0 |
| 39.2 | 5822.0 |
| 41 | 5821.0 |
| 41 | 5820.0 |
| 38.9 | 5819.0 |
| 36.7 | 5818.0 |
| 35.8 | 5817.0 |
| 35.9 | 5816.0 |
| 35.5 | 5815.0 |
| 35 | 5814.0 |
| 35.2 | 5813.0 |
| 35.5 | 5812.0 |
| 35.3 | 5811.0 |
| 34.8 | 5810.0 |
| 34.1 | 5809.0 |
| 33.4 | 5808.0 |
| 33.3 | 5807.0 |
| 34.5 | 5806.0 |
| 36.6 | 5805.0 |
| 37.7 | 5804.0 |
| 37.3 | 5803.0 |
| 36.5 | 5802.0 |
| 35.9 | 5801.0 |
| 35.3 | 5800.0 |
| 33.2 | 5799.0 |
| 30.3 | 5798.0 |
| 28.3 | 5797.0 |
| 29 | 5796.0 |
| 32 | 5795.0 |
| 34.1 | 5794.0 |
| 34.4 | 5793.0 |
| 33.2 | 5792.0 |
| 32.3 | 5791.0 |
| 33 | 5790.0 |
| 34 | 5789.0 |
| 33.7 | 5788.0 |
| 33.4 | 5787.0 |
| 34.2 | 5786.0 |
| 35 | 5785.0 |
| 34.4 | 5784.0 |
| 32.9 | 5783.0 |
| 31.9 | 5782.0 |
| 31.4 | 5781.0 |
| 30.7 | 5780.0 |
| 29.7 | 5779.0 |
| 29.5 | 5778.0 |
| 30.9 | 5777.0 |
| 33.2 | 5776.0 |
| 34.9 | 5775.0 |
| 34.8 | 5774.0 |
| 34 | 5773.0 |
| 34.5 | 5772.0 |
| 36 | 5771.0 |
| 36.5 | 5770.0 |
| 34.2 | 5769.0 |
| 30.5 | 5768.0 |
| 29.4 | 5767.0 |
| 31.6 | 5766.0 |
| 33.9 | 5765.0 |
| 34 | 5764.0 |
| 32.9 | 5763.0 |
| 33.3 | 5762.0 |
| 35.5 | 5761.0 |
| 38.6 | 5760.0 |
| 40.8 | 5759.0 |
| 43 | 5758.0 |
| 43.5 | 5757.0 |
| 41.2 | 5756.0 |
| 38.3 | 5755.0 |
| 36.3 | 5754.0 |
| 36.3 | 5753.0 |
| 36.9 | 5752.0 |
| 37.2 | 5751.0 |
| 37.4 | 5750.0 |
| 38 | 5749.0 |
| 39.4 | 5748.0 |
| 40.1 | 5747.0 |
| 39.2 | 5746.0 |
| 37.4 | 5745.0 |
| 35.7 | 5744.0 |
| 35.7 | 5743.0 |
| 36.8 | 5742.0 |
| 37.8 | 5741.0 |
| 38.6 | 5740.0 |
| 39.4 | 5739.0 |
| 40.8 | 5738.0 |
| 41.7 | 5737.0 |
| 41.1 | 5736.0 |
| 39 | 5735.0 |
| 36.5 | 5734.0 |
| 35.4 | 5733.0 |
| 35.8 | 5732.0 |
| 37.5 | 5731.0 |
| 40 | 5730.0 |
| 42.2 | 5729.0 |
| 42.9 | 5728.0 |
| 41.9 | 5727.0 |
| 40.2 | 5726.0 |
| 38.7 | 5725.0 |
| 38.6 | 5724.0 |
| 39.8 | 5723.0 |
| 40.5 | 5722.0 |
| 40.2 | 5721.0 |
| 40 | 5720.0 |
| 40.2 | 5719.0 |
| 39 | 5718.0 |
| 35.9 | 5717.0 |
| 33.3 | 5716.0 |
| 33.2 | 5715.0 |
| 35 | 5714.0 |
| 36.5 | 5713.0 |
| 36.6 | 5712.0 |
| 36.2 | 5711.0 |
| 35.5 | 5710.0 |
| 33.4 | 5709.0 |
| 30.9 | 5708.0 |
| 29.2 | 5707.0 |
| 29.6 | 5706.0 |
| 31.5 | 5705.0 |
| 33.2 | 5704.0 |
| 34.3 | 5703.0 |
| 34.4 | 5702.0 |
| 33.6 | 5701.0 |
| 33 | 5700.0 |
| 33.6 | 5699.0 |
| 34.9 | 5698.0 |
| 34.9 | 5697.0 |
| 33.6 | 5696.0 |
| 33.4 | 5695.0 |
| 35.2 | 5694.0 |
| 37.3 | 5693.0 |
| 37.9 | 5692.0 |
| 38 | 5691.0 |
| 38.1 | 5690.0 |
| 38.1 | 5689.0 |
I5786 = 0.13 mag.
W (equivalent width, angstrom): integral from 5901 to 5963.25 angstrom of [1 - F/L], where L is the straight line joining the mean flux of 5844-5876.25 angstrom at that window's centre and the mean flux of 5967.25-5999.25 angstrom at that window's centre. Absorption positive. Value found 1.7 angstrom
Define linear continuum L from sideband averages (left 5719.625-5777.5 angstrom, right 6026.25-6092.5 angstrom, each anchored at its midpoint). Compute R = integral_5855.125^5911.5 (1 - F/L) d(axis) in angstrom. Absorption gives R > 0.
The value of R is 5.9 angstrom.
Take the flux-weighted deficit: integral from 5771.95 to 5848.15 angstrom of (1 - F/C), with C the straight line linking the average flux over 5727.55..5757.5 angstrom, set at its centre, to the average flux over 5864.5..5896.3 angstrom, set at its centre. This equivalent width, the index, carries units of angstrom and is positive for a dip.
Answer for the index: 3.3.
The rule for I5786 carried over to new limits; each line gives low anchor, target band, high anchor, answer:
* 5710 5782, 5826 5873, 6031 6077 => 0.06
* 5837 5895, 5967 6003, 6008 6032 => -0.13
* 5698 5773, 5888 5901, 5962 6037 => 0.26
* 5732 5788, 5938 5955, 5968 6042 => 0.04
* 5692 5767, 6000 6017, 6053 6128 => 0.07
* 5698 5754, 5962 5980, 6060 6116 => 0.04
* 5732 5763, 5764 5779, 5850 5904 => 0.13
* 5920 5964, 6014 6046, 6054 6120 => 0.04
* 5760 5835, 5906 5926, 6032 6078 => -0.02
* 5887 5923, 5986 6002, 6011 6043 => -0.17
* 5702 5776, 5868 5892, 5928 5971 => 0.06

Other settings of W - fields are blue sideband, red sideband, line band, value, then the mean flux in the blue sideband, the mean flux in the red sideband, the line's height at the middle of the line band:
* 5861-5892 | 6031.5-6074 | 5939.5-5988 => 0.5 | 34.2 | 37.3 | 35.7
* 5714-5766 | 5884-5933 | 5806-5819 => 0.4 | 38.2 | 33.5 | 36.2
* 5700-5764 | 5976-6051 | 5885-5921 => 3.6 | 37.3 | 36.5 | 36.8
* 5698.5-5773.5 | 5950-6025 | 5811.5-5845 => 0.3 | 36.7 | 35.8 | 36.4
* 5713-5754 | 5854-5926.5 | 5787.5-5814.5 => 1.9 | 38.3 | 34.3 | 36.6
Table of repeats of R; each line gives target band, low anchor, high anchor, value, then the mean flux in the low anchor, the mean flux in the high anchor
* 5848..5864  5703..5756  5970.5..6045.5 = 0.8 angstrom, 37.4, 36.5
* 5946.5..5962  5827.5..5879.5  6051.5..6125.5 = 0.6 angstrom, 35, 37.3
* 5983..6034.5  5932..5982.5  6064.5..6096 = 1.1 angstrom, 35.8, 38.7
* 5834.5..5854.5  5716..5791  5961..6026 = 0.3 angstrom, 36.6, 35.9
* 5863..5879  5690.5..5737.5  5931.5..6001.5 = 0.6 angstrom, 36.5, 36.8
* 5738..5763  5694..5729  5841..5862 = -1.8 angstrom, 35.9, 34.9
